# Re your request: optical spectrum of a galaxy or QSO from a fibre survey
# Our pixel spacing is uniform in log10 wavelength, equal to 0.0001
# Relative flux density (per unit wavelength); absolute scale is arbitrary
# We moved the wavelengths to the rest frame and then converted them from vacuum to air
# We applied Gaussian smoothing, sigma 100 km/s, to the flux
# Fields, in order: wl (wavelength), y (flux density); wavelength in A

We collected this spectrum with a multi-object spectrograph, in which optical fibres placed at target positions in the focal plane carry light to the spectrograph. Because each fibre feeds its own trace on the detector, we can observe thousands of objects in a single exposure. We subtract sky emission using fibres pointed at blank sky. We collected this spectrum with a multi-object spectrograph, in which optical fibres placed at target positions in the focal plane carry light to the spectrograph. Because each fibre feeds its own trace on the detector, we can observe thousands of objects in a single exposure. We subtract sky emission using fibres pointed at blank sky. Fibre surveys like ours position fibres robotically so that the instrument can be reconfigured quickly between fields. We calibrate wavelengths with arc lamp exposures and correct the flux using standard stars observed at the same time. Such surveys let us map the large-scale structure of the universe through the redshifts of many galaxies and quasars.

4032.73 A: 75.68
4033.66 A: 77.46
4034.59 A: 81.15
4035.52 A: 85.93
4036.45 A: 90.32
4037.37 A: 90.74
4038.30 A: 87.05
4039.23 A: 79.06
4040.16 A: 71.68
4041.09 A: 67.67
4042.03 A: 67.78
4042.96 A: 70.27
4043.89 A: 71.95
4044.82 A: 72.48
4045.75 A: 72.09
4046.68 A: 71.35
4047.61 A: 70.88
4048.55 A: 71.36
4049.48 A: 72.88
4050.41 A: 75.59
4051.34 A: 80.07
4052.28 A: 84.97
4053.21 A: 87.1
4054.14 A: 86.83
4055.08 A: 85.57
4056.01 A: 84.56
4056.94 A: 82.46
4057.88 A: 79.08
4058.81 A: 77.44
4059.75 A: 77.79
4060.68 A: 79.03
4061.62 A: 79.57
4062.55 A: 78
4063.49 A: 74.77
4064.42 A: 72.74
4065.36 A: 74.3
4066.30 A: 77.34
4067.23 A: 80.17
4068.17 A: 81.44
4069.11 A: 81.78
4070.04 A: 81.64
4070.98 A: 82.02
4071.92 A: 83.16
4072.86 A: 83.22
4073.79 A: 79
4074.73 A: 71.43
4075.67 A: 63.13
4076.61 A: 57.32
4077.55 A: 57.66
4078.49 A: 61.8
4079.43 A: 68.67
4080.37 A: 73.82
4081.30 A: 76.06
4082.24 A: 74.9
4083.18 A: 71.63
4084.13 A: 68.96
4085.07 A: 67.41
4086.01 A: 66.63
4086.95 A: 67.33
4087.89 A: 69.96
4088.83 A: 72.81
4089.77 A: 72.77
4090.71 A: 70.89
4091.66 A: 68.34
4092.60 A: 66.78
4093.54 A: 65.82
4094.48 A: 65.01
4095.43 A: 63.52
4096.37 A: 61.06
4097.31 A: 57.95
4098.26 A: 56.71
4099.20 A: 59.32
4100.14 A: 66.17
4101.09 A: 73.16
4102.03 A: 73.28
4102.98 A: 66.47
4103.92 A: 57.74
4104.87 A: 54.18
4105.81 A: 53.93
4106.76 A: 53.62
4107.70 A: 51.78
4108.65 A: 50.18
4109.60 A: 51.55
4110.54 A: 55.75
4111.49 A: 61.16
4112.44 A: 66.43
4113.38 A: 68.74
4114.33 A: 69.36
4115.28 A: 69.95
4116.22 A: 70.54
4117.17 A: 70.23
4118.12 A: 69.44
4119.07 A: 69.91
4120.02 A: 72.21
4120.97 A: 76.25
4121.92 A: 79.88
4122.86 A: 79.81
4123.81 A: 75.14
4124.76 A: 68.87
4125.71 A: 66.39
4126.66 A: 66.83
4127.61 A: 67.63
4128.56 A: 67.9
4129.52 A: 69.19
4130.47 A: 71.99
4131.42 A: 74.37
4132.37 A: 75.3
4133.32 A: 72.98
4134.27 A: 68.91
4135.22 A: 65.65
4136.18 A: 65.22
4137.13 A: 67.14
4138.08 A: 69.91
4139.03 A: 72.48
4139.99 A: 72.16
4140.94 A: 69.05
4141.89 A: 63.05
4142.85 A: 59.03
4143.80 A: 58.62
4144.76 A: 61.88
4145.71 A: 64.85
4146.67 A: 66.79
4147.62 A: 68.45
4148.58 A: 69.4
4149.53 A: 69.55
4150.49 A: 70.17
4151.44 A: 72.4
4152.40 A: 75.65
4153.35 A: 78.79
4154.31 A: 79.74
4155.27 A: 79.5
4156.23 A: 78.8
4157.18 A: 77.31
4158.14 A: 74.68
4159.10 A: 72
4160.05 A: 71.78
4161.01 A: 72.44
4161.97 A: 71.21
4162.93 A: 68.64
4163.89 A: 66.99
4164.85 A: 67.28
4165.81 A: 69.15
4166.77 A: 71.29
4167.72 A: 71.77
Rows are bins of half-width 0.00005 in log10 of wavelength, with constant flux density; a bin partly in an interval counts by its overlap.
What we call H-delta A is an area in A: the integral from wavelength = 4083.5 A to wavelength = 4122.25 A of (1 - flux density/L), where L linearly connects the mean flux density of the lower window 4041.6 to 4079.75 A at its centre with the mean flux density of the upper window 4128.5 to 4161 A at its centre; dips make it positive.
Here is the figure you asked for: 4.2 A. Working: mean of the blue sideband 75.9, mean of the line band 65.2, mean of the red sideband 70.5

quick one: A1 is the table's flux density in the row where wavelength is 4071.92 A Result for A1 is 83.16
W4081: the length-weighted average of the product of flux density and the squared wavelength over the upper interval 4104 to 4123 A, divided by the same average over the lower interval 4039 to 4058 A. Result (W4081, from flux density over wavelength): 0.87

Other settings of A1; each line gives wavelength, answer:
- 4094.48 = 65.01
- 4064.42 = 72.74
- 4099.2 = 59.32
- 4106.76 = 53.62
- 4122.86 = 79.81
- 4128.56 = 67.9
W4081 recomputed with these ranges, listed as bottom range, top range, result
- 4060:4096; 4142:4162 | 1.02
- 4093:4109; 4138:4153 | 1.14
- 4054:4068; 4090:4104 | 0.84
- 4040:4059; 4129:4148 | 0.93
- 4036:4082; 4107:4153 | 0.92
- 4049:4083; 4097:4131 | 0.87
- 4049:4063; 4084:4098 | 0.84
